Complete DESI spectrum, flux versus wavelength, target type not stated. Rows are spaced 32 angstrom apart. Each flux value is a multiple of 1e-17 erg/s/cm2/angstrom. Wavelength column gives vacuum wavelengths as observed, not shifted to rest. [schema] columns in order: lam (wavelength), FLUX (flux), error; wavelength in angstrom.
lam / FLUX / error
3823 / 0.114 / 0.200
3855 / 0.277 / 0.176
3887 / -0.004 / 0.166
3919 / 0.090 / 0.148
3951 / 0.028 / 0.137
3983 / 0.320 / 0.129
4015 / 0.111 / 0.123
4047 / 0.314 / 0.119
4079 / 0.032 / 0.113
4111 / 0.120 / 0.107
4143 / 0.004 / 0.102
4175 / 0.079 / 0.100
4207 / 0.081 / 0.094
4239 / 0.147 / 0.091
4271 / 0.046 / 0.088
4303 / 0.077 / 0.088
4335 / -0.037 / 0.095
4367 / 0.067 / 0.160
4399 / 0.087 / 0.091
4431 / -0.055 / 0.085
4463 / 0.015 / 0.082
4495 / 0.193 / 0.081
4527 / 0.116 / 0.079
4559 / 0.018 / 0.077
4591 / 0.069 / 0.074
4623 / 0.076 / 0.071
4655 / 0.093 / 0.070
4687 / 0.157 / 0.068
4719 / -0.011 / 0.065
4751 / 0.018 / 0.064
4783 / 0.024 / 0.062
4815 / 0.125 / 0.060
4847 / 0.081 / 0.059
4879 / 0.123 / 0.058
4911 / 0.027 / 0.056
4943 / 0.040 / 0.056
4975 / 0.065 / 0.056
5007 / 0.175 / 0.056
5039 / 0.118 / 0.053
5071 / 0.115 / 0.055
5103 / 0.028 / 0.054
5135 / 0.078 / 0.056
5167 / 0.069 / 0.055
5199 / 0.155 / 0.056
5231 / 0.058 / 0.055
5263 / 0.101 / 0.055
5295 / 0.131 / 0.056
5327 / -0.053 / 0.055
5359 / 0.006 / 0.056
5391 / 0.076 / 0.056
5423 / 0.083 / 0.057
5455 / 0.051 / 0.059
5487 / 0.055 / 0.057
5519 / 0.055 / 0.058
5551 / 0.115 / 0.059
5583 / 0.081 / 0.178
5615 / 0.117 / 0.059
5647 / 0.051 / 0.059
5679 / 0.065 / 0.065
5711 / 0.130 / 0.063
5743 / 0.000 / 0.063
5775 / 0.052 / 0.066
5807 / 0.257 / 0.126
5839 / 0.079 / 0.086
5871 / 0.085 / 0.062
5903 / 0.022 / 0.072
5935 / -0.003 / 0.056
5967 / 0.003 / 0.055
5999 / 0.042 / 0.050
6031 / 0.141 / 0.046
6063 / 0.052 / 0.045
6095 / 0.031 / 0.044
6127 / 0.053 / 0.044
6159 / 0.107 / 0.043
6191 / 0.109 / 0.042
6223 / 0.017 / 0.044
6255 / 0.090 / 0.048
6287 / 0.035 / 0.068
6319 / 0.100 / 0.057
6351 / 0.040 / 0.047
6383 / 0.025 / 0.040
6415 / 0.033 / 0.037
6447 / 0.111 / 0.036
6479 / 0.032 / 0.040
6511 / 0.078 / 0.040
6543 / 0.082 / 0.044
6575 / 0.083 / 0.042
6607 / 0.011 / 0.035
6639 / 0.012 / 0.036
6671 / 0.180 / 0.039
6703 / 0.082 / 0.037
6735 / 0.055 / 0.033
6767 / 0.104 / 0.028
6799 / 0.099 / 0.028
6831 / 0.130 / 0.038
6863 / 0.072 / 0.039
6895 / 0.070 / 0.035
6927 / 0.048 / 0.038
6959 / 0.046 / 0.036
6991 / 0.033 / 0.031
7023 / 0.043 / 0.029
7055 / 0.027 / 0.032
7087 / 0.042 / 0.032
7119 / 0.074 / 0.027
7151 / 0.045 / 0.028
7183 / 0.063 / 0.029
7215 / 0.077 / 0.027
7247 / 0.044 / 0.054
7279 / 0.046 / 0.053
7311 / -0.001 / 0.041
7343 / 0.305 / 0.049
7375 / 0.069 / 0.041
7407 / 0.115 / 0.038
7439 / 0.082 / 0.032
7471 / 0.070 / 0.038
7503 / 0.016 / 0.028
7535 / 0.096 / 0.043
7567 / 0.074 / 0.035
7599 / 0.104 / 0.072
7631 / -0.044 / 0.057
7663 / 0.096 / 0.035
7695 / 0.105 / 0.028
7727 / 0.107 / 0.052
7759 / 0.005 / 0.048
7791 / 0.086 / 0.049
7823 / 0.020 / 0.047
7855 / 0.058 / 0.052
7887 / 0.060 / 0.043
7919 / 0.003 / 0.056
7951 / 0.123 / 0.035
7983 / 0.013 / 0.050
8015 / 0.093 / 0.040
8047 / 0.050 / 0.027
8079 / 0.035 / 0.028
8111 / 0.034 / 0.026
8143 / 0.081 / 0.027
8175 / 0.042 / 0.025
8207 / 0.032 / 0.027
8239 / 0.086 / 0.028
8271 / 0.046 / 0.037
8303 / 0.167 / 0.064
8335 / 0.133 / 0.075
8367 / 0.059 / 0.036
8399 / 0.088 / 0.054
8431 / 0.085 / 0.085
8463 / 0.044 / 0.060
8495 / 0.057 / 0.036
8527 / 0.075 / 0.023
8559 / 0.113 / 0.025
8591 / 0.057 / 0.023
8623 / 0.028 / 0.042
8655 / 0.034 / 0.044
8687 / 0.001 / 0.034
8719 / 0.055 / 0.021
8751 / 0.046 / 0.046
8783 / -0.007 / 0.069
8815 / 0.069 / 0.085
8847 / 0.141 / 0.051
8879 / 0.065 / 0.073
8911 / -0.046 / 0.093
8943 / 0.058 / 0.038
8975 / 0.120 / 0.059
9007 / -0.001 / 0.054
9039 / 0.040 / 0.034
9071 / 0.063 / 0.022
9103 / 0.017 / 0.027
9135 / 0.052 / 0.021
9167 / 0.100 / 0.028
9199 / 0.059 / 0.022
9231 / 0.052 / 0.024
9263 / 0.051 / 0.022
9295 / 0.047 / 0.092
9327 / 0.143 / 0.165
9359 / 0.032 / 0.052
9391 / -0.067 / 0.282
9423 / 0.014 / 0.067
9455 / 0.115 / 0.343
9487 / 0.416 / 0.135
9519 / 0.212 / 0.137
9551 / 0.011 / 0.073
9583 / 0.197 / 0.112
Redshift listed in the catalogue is 0.97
